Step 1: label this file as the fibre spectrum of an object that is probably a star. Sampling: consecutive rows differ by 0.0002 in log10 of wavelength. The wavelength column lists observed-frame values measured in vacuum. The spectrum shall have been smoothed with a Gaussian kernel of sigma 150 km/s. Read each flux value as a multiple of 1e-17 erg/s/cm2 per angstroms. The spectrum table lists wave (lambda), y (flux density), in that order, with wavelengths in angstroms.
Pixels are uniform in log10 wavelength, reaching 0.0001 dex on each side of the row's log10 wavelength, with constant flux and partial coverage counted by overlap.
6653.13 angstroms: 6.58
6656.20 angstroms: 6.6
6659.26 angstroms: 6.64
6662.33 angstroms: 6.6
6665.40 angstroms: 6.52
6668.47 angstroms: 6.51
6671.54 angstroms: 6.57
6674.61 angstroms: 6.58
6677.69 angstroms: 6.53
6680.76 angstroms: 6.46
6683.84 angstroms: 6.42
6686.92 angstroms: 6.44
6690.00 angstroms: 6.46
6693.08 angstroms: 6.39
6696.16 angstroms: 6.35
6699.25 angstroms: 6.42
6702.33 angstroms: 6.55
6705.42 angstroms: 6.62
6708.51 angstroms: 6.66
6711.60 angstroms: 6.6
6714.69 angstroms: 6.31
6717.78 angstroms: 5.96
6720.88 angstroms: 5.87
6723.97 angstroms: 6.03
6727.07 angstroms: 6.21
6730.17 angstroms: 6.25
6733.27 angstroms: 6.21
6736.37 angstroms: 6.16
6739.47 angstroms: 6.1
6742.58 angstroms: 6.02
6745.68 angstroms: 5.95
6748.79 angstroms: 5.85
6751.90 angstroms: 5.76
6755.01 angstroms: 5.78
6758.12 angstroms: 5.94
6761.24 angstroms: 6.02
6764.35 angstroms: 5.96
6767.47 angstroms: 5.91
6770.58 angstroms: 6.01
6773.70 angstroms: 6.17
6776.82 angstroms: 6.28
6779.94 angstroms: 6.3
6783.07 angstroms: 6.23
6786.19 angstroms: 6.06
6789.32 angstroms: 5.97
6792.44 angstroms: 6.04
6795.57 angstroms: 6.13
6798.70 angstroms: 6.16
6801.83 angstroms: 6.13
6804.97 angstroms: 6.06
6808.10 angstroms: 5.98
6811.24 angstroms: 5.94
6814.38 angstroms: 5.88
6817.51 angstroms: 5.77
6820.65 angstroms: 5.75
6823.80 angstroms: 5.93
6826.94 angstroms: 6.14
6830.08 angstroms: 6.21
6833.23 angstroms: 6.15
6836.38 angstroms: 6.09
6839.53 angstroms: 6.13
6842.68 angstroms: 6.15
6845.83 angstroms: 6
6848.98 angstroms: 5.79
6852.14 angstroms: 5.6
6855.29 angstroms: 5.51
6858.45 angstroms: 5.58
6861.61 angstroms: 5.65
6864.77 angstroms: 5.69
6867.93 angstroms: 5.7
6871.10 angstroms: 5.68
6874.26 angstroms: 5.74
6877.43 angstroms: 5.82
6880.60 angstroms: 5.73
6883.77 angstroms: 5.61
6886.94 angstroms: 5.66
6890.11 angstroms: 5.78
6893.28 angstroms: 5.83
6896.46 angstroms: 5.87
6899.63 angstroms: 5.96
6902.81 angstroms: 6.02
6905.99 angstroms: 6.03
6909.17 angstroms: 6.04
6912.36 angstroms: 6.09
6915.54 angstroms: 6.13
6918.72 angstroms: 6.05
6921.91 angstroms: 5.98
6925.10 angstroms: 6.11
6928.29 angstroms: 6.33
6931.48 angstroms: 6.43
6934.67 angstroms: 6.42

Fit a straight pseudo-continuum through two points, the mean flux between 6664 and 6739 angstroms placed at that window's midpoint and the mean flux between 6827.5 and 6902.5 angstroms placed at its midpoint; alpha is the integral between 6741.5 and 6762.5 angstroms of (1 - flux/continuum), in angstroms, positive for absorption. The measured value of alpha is 1.0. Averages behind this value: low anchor 6.37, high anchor 5.83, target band 5.9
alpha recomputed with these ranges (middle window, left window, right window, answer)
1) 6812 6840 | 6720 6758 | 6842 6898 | -0.8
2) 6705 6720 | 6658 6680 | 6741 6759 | -0.5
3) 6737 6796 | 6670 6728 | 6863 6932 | 1.9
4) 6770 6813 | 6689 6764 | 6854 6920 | -0.5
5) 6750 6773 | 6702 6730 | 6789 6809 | 1.0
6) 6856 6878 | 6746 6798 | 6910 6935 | 1.6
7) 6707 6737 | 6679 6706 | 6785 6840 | 0.6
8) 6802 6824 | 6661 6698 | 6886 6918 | 0.9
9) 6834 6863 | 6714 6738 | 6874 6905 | 0.2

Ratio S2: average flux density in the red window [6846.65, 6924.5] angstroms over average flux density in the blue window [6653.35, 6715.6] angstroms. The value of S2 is 0.89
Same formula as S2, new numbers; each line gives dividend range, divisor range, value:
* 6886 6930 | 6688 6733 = 0.95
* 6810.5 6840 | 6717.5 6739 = 0.98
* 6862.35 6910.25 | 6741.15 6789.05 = 0.97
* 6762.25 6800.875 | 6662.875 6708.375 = 0.94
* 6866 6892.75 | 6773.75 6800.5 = 0.93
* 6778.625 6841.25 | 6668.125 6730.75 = 0.95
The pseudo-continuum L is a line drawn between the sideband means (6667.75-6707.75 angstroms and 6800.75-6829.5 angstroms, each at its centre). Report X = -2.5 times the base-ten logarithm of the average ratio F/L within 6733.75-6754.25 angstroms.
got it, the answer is 0.05 mag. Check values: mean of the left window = 6.49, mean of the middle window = 5.98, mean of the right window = 5.96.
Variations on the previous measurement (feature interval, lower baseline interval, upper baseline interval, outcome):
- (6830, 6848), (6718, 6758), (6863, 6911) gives -0.041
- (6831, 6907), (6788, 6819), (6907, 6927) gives 0.040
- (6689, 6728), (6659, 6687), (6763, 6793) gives 0.007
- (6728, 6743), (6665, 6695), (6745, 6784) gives 0.002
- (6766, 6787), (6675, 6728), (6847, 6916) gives -0.002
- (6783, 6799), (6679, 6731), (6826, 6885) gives -0.004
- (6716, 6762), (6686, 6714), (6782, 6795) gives 0.053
